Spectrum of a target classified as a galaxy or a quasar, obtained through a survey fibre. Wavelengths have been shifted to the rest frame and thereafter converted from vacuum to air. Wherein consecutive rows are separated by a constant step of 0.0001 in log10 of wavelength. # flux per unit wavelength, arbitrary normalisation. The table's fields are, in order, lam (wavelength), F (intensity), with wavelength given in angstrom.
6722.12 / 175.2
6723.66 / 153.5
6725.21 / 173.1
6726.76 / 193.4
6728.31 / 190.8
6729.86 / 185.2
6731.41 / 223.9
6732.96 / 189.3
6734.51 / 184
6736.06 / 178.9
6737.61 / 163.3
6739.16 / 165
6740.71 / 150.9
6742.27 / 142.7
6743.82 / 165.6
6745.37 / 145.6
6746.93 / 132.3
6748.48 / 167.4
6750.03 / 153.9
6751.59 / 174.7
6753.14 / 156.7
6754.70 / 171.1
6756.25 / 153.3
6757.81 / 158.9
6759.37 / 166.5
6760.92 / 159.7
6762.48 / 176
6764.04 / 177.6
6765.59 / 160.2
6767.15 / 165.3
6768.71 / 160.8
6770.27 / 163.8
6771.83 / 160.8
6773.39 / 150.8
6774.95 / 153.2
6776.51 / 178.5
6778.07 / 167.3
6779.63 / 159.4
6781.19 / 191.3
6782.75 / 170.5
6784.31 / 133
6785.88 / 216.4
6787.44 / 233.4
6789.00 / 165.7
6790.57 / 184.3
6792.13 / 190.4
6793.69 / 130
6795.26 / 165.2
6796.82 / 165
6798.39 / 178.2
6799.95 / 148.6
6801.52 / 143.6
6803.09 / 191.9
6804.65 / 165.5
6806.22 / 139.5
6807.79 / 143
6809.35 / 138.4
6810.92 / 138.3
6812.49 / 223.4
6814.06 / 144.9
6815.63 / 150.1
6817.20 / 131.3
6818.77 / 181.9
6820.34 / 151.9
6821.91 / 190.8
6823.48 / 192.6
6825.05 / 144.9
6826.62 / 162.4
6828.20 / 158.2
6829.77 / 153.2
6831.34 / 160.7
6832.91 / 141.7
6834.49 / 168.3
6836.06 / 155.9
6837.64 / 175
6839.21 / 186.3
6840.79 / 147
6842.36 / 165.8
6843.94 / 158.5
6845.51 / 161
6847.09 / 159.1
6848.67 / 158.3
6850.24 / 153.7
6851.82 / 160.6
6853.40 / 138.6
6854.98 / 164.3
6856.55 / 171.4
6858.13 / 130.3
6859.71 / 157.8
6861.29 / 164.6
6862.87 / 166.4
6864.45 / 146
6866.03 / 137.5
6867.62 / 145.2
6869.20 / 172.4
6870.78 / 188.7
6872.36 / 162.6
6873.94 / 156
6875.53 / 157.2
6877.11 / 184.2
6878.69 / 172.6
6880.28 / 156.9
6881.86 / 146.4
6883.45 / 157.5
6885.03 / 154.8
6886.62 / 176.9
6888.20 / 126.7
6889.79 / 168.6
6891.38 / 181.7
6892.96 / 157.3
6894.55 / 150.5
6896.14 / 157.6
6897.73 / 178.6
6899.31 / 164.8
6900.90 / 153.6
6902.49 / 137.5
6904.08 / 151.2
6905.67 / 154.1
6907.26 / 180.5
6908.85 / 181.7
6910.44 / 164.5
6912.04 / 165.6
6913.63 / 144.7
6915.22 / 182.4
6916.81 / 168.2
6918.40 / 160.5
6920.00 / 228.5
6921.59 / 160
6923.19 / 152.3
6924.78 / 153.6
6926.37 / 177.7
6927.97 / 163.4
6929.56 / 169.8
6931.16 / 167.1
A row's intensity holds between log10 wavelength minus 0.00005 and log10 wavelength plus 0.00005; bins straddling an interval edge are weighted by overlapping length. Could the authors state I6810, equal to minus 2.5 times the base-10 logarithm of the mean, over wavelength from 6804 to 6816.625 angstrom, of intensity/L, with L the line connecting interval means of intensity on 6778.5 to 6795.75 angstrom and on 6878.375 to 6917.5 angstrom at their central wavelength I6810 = 0.12 mag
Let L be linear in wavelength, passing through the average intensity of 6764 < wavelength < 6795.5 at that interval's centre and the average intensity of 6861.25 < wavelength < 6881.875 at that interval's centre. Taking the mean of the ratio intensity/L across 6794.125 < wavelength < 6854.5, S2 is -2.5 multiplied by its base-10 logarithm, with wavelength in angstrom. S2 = 0.04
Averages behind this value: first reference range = 170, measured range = 160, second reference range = 162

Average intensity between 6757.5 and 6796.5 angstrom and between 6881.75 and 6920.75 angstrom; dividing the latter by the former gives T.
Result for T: 0.97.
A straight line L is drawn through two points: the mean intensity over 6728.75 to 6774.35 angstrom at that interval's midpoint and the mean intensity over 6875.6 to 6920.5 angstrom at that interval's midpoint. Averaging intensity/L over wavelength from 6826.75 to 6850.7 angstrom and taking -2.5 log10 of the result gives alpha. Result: 0.03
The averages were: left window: 166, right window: 164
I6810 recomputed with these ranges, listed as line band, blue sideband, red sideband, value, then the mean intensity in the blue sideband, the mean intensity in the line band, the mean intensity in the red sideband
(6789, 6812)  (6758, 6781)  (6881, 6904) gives 0.022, 165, 160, 158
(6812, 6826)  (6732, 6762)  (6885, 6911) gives -0.031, 163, 167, 161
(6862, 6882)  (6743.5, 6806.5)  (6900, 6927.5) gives 0.028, 166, 161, 166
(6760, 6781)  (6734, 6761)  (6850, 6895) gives -0.032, 160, 165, 159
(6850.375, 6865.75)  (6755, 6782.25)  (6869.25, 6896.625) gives 0.056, 165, 155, 162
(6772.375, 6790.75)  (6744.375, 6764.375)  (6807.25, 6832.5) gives -0.092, 161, 175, 160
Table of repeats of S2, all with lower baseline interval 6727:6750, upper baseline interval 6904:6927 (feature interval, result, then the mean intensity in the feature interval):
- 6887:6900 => 0.05 mag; 161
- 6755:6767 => 0.03 mag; 165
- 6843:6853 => 0.08 mag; 158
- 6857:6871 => 0.09 mag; 156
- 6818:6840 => 0.02 mag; 166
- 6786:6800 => -0.04 mag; 177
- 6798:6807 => 0.06 mag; 161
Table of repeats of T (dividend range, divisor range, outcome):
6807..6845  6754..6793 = 0.94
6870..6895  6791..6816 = 1.01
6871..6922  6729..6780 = 0.99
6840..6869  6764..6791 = 0.90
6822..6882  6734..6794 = 0.97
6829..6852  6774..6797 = 0.92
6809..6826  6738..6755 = 1.04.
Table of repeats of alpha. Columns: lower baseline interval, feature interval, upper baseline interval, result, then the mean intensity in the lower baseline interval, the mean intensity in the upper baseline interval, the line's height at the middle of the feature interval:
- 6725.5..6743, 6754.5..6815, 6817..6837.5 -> 0.023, 179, 162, 170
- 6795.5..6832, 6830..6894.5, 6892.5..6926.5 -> 0.021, 161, 165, 163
